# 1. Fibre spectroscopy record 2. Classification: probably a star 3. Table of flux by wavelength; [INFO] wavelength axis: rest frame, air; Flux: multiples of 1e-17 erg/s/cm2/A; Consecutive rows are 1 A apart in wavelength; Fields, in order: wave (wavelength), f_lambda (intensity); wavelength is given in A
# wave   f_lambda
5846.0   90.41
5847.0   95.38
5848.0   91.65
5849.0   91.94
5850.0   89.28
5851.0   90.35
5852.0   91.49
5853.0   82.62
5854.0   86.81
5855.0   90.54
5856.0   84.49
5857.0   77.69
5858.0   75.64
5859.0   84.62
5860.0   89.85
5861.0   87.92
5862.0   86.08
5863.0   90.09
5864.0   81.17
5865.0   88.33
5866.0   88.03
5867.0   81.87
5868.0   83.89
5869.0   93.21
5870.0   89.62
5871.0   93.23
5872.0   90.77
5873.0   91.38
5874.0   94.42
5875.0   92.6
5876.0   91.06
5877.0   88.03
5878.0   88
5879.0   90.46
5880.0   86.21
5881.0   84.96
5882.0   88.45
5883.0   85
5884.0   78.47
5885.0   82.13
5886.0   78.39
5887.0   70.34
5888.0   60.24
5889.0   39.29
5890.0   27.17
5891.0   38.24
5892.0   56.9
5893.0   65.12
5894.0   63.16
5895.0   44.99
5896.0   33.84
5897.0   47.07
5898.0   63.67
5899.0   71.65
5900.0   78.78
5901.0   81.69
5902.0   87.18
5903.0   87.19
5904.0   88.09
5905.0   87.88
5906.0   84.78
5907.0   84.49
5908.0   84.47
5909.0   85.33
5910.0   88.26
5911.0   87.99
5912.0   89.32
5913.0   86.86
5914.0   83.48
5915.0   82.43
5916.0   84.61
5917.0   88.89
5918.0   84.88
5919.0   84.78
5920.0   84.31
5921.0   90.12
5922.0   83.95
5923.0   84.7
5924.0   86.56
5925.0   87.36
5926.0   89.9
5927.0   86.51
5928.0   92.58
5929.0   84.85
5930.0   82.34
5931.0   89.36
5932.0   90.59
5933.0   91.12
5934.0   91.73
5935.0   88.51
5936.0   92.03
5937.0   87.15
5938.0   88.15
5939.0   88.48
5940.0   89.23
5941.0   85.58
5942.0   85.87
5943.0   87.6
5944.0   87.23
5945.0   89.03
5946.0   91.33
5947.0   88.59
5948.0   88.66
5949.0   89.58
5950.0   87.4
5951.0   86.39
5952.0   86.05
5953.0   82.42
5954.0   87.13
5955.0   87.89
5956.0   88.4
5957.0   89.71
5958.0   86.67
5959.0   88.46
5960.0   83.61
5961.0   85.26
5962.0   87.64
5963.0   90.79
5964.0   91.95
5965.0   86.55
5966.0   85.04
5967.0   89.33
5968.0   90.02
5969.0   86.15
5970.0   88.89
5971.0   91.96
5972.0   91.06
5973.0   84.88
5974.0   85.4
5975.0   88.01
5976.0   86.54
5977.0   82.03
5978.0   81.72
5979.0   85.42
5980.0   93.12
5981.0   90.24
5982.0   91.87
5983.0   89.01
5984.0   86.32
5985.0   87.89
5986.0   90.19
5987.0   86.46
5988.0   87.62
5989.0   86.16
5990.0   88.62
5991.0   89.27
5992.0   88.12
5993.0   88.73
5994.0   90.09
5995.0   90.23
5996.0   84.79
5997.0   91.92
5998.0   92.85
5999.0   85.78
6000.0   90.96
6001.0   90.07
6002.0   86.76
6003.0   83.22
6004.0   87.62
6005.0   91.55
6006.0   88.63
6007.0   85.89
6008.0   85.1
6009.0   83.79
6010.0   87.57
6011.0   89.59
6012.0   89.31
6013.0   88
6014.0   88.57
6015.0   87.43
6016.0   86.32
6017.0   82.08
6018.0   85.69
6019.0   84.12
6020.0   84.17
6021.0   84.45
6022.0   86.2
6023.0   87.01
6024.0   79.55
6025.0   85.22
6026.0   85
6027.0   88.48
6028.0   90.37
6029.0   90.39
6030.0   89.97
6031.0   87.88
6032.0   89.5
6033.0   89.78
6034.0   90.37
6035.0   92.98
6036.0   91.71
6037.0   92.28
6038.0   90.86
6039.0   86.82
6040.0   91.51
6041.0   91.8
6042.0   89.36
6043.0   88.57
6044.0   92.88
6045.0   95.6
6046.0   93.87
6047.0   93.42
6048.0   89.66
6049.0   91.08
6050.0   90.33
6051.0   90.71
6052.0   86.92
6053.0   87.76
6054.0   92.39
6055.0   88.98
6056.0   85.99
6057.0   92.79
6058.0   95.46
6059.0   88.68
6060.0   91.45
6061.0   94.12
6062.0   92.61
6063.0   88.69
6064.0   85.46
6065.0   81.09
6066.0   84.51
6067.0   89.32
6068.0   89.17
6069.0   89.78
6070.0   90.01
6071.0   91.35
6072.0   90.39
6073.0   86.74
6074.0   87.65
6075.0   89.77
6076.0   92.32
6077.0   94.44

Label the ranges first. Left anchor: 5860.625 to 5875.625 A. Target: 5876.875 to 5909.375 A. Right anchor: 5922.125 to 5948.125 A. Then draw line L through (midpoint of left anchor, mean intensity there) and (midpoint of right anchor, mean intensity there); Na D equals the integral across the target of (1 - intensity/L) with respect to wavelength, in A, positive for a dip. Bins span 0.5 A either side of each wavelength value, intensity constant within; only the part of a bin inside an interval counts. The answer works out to 6.1 A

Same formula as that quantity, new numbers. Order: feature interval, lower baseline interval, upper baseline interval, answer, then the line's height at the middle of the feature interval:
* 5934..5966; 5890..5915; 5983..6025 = -3.30 A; 79.7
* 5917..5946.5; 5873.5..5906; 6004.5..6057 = -3.94 A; 77.5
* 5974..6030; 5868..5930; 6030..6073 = -0.45 A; 86.7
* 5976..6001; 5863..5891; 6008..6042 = -0.62 A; 86.2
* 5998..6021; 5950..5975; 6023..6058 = 0.51 A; 89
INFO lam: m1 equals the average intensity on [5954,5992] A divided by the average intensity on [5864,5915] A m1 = 1.1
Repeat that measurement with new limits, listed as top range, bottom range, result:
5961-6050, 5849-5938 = 1.08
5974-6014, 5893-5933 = 1.08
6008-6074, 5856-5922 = 1.12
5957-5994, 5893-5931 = 1.09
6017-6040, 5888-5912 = 1.28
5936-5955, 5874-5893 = 1.19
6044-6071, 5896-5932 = 1.08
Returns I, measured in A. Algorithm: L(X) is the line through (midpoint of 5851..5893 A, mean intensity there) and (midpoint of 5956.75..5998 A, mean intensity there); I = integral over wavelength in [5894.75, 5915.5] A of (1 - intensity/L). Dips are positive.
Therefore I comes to 1.3 A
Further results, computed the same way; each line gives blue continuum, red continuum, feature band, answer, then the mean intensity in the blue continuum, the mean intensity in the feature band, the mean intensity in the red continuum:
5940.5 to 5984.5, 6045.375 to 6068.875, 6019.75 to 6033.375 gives 0.3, 87.7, 87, 89.8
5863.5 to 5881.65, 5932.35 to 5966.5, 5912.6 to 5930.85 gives 0.4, 88.7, 86.1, 88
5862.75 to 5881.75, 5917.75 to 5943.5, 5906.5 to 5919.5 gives 0.3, 88.8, 85.8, 87.7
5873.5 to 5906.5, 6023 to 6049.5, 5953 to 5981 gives -1.9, 72.9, 87.5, 89.9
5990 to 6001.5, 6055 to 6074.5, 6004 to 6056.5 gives 0.4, 89.3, 88.6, 89.2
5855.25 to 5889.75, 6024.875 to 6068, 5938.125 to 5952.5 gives -0.3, 83.6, 87.9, 90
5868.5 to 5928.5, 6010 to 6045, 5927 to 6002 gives -3.7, 79.4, 88.1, 88.3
